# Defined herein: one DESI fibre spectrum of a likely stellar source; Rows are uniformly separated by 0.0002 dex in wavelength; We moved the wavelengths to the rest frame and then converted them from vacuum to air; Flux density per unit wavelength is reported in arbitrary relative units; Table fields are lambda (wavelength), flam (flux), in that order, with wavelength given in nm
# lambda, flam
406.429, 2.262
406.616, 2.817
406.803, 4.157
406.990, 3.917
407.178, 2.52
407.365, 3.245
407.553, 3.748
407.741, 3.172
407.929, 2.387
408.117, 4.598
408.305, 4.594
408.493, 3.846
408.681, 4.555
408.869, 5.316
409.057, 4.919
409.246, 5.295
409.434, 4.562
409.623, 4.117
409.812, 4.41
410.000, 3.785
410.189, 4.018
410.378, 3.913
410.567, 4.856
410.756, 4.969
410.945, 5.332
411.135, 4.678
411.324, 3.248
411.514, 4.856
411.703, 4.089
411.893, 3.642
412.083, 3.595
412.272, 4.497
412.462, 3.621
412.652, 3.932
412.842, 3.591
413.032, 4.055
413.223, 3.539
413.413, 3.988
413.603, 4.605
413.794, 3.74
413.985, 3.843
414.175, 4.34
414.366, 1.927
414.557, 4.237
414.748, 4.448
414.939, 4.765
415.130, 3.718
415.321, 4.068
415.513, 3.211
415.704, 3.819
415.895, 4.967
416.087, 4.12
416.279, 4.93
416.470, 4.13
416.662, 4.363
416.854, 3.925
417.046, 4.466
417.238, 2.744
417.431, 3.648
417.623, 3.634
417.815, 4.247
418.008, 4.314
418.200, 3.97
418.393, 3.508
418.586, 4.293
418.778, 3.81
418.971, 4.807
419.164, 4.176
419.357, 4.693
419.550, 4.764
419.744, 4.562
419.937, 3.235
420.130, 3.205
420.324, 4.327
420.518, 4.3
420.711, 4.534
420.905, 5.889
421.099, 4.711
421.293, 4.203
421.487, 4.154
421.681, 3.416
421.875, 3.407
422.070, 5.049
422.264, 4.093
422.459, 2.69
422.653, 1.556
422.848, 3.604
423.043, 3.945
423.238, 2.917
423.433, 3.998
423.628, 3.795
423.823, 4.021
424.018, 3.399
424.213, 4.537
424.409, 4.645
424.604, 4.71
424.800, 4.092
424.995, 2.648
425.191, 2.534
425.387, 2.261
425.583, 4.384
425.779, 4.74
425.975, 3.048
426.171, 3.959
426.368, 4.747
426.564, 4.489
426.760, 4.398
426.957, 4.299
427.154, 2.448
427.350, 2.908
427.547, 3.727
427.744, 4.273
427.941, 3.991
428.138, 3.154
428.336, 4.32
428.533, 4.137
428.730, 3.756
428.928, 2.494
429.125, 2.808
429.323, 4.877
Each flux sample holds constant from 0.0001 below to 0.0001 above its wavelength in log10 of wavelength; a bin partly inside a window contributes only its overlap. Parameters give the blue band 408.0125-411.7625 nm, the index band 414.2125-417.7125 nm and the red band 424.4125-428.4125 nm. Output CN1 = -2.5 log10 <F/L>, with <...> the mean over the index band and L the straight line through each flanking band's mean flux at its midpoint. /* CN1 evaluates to 0.07 mag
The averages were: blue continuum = 4.5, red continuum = 3.77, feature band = 3.96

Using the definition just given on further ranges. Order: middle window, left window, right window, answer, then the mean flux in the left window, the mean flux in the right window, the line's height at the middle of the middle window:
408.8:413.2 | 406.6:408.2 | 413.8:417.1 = -0.164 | 3.42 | 4.06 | 3.7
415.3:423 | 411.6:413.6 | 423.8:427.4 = -0.050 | 3.9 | 3.81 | 3.85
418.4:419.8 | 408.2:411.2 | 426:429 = -0.055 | 4.57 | 3.8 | 4.16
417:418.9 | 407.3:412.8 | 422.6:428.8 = 0.031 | 4.2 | 3.75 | 3.97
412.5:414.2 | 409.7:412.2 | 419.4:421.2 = 0.097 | 4.26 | 4.4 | 4.3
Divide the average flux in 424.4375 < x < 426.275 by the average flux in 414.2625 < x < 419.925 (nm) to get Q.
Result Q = 0.90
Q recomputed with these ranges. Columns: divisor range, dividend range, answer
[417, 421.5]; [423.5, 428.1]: 0.92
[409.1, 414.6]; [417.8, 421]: 1.04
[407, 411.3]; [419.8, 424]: 0.92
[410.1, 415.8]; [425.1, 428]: 0.93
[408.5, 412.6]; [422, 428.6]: 0.86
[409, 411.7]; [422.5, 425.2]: 0.81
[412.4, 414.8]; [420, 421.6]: 1.14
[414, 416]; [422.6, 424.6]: 0.95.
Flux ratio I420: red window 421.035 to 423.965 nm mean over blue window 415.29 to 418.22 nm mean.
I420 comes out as 0.9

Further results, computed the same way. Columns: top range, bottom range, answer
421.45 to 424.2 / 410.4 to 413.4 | 0.86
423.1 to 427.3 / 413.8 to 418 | 0.96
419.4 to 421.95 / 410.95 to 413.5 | 1.06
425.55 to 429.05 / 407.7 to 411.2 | 0.87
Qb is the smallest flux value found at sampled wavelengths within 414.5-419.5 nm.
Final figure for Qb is 2.744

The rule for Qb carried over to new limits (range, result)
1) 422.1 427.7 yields 1.556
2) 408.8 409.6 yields 4.562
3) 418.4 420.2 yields 3.205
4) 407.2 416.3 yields 1.927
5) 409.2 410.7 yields 3.785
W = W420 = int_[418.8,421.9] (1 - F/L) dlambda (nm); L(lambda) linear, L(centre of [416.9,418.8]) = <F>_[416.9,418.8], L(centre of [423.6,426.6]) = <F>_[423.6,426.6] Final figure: -0.33 nm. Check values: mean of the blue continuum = 3.87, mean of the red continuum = 3.87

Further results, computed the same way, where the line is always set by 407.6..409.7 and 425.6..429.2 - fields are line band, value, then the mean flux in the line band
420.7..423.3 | 0.049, 3.86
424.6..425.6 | 0.157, 3.24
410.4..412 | -0.076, 4.43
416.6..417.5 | 0.056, 3.81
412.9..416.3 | 0.113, 3.99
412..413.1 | 0.081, 3.88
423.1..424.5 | -0.008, 3.9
